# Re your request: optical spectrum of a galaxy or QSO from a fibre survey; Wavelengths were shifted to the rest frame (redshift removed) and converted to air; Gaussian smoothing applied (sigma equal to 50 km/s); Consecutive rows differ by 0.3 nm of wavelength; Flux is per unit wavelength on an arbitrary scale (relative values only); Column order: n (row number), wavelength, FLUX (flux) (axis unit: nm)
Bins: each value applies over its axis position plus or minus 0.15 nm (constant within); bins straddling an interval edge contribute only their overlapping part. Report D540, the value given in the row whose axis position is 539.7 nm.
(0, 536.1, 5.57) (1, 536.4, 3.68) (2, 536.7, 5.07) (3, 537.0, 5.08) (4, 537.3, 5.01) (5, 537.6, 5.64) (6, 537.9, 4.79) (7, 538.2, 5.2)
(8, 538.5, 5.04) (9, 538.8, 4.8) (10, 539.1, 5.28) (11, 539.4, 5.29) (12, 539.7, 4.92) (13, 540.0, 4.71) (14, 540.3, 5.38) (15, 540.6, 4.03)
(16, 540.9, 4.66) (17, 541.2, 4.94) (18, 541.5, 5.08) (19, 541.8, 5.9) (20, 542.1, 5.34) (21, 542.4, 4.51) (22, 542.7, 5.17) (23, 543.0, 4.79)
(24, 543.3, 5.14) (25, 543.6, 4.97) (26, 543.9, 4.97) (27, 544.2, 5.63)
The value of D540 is 4.92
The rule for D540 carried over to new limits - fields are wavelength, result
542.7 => 5.17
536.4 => 3.68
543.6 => 4.97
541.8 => 5.9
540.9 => 4.66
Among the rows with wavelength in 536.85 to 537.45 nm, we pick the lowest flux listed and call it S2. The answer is 5.01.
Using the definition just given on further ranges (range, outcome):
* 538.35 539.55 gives 4.8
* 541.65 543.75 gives 4.51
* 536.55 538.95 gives 4.79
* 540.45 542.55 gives 4.03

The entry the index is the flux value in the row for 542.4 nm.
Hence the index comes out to 4.51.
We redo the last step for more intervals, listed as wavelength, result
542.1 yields 5.34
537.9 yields 4.79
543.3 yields 5.14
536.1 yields 5.57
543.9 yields 4.97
